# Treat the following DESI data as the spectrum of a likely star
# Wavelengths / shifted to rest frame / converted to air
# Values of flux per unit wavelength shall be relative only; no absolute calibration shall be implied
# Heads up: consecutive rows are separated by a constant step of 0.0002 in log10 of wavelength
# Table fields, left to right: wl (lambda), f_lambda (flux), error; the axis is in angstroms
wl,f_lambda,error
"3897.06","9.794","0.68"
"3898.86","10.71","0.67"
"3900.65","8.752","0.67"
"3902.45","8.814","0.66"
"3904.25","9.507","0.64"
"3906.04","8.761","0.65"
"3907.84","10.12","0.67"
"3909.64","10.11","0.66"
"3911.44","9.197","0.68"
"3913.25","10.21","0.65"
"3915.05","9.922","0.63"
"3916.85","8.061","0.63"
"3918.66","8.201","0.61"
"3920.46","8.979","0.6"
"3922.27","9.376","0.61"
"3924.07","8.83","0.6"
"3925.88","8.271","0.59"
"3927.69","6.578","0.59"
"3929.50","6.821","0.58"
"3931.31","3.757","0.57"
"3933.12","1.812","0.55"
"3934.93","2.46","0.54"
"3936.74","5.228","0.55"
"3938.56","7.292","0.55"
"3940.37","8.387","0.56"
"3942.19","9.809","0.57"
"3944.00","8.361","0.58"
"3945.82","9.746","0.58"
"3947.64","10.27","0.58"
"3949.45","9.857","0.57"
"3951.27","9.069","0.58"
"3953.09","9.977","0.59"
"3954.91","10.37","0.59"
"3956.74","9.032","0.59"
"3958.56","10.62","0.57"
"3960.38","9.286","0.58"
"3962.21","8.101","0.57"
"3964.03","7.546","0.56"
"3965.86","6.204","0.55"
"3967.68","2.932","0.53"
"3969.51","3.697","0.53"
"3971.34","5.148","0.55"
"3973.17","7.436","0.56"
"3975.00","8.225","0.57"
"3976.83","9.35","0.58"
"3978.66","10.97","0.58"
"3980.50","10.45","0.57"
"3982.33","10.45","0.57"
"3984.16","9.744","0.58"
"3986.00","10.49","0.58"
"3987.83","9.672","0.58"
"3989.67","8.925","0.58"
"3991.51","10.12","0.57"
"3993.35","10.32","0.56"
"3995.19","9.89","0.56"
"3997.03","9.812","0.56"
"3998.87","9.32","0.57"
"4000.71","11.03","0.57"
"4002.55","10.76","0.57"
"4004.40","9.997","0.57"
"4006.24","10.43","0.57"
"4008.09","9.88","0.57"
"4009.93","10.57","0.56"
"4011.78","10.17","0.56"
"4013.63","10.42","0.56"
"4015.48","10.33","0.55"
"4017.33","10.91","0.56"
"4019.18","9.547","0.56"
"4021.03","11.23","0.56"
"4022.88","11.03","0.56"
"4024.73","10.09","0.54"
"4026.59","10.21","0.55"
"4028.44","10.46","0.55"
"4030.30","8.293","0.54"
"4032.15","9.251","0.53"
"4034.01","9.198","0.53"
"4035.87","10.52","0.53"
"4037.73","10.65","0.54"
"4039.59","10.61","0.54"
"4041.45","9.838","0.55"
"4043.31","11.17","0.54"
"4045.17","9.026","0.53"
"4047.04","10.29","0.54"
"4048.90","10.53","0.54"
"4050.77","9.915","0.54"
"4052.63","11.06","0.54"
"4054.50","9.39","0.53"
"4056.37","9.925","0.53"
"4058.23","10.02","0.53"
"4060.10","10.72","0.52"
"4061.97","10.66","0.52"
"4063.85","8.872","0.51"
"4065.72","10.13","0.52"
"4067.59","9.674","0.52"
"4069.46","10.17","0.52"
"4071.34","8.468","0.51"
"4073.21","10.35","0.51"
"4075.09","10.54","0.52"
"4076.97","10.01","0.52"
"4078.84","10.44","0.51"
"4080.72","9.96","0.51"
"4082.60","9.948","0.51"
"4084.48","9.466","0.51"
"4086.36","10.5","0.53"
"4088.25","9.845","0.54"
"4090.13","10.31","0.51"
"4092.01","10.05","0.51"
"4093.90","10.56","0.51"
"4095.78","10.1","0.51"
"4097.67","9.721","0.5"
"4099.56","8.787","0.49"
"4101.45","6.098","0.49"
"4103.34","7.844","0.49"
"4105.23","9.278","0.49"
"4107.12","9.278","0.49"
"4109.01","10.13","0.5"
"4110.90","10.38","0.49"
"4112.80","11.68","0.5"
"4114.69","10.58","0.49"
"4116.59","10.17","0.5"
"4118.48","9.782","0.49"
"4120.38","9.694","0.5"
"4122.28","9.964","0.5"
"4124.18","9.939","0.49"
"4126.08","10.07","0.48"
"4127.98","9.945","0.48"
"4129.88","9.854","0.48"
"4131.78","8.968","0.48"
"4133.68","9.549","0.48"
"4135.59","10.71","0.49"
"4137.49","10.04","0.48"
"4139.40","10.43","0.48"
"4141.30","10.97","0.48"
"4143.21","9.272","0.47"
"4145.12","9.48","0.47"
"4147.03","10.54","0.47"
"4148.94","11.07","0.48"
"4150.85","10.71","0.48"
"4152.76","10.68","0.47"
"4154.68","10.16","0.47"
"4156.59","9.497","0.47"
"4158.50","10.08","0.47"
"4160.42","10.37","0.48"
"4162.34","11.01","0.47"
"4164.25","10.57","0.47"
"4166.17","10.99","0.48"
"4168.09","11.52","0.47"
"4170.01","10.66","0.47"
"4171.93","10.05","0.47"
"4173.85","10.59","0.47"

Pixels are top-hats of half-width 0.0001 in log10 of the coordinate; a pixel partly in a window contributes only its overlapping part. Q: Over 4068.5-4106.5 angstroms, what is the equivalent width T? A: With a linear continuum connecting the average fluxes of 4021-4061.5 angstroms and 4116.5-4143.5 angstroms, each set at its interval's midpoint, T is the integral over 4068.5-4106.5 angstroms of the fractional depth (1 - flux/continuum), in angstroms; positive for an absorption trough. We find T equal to 1.6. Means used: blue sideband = 10.1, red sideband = 9.97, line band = 9.62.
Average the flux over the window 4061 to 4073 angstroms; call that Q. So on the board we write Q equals 9.71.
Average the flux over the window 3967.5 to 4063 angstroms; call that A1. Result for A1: 9.77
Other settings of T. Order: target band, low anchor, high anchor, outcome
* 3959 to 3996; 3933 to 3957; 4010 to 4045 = 2.13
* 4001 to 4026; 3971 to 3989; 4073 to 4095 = -2.18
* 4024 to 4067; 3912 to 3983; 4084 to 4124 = -4.55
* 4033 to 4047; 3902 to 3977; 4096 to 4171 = -1.73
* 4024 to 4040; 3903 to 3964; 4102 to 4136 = -1.32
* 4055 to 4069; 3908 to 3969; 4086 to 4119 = -1.05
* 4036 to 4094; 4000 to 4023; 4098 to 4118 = -1.20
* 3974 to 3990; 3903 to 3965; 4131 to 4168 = -1.90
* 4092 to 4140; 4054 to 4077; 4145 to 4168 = 2.36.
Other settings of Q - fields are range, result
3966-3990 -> 8.19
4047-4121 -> 9.88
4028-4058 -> 10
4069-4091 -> 9.99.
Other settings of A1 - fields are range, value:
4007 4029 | 10.4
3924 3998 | 8.18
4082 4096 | 10.1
